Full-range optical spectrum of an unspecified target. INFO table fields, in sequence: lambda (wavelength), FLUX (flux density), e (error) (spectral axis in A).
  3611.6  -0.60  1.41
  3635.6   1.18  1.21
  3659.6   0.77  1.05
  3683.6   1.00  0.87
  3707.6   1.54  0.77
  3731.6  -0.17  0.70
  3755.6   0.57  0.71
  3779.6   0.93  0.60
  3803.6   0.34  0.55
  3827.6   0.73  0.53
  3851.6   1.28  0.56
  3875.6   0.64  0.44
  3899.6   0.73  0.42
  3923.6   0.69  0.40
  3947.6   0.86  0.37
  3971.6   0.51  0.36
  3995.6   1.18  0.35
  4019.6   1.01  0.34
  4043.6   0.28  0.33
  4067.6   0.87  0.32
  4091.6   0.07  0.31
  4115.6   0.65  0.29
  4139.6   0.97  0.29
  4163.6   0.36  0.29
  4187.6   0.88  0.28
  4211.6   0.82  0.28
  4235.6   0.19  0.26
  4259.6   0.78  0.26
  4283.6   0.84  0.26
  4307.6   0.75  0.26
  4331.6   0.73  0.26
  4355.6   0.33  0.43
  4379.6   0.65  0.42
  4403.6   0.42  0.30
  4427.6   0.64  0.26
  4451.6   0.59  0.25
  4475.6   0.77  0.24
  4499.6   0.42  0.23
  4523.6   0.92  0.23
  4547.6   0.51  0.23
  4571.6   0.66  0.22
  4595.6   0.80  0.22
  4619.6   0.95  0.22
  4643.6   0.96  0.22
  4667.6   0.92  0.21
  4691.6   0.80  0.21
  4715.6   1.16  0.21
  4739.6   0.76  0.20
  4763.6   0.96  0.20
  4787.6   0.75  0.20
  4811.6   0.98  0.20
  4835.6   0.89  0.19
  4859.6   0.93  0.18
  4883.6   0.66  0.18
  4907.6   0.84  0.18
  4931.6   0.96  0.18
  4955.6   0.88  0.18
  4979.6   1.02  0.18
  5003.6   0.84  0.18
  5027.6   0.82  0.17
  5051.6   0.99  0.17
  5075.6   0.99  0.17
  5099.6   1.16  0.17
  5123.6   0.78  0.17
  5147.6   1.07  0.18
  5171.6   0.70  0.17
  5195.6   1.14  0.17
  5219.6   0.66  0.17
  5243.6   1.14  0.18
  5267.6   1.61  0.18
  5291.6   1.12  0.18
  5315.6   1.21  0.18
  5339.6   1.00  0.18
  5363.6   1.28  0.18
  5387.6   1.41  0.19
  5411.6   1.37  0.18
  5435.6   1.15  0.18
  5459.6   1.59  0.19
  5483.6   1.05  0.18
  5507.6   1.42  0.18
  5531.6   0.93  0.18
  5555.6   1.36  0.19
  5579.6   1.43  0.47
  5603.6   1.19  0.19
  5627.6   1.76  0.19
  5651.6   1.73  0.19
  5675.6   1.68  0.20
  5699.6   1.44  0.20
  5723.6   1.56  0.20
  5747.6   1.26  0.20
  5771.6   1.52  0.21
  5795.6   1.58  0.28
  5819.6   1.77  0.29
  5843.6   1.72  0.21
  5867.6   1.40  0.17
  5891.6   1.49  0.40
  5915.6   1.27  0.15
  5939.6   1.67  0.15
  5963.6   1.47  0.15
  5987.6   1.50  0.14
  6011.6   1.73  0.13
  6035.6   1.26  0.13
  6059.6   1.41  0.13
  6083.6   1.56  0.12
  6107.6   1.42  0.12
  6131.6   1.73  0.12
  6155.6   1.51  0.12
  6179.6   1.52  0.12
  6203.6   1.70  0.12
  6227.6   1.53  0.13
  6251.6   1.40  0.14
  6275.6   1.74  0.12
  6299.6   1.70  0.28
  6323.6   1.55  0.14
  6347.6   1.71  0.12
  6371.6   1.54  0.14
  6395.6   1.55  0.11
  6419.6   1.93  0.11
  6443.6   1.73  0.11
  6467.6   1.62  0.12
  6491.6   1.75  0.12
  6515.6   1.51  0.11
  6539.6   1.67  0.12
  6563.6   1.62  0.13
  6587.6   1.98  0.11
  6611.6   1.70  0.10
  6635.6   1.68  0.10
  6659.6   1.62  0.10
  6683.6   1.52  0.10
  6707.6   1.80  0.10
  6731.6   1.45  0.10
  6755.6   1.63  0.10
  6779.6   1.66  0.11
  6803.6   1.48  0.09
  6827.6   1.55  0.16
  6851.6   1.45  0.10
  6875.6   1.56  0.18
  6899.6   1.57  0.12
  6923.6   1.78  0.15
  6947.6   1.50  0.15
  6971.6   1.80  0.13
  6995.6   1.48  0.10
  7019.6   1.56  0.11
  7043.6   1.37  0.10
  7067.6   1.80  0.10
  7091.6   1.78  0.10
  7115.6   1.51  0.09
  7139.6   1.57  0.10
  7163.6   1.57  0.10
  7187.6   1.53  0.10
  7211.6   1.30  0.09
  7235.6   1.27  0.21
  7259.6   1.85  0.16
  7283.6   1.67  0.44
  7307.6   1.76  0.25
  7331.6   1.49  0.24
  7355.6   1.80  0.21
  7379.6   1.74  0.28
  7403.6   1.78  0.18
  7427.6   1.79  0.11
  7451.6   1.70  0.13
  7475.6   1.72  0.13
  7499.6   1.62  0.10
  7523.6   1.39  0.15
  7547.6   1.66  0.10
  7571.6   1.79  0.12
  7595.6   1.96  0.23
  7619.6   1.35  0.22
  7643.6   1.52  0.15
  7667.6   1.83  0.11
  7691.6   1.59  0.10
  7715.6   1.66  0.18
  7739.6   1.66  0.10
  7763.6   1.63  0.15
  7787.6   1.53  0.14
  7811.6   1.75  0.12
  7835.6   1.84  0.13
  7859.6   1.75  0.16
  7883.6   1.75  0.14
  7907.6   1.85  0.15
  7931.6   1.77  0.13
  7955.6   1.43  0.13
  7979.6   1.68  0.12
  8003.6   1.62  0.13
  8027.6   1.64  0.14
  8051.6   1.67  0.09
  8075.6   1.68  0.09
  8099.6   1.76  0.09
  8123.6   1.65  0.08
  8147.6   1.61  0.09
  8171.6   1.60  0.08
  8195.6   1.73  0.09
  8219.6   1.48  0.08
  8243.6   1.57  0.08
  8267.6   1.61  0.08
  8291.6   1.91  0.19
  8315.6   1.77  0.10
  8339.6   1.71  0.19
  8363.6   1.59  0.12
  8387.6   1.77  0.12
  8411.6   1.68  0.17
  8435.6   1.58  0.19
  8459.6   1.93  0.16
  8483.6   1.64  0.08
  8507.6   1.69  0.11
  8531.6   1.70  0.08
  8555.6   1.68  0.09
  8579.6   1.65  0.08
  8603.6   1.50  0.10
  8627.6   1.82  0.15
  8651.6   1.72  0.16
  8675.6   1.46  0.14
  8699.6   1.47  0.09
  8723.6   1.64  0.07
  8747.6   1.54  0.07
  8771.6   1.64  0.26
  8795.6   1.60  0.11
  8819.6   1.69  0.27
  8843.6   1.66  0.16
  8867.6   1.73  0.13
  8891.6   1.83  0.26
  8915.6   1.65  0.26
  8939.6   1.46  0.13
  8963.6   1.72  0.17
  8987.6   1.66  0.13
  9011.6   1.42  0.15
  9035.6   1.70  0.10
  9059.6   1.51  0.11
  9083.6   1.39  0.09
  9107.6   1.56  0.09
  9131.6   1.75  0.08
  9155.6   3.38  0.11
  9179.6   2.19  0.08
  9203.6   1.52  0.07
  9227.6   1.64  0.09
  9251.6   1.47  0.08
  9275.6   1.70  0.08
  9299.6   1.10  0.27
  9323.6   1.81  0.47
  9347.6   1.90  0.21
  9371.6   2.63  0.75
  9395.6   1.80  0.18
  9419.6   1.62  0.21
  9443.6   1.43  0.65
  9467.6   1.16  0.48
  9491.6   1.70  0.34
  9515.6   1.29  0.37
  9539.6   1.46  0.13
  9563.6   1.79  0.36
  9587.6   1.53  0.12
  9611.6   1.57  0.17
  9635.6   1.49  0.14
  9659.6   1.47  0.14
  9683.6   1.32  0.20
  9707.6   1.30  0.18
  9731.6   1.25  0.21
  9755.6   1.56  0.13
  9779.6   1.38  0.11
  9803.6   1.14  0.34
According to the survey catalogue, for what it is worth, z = 0.393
